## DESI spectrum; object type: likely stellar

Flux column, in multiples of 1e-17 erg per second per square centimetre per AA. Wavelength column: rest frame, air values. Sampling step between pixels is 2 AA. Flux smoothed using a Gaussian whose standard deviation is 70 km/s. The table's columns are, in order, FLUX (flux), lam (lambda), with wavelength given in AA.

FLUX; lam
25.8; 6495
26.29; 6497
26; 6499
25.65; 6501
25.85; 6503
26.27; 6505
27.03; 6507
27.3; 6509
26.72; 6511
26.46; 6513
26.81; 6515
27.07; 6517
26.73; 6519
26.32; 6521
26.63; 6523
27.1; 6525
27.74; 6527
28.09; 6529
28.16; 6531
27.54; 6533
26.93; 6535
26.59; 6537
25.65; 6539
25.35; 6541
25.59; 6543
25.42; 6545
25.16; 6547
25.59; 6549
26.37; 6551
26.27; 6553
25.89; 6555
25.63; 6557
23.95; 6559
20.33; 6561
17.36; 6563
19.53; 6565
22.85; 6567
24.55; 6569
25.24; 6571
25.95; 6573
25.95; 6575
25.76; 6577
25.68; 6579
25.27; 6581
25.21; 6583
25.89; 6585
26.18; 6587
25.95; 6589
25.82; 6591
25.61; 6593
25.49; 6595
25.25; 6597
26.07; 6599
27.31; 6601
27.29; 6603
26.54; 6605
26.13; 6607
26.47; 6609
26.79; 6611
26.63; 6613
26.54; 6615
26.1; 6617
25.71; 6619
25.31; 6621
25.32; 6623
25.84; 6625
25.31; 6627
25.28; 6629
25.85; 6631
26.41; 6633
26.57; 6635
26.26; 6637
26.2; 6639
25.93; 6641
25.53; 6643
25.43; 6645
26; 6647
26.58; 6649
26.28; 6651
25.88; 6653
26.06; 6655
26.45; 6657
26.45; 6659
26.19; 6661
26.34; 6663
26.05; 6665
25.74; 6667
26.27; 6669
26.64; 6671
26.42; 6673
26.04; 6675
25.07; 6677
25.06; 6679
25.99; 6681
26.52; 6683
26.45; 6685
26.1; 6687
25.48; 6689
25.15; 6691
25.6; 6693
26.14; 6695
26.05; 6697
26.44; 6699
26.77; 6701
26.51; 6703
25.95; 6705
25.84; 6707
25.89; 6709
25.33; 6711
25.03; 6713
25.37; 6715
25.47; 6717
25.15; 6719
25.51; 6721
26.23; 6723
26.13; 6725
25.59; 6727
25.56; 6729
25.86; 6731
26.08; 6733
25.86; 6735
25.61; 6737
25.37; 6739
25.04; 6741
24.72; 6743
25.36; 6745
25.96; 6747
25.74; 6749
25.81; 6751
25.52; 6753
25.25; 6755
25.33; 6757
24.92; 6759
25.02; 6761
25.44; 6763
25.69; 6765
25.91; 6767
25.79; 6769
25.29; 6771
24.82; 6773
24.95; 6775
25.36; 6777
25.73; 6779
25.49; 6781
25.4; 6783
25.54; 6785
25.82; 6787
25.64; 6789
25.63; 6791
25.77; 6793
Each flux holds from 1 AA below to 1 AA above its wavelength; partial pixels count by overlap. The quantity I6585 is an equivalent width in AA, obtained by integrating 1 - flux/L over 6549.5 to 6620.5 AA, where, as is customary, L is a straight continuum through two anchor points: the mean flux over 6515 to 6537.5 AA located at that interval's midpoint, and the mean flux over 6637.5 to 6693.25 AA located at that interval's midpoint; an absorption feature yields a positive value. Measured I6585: 3.79 AA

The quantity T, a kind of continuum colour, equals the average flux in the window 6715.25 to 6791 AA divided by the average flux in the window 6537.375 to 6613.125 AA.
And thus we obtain 1.01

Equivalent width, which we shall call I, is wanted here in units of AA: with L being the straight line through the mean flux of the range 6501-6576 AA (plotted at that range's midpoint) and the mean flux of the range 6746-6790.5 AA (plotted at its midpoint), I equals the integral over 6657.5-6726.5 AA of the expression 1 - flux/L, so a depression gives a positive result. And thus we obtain -1.08 AA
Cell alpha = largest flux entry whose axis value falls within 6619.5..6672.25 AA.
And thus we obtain 26.64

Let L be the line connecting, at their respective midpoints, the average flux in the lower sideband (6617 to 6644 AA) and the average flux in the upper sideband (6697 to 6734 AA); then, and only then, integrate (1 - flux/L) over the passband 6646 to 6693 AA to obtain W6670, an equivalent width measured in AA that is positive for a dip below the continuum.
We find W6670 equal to -0.4 AA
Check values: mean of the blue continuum 25.8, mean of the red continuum 25.8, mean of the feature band 26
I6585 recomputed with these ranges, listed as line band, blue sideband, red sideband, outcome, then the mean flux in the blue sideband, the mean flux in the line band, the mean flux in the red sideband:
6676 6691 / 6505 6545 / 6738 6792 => 0.07 AA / 26.8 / 25.8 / 25.4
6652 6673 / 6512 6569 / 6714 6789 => -0.60 AA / 25.5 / 26.2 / 25.5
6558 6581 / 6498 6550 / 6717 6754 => 2.51 AA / 26.5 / 23.5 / 25.6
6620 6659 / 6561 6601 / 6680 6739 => -1.13 AA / 24.7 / 25.9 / 25.8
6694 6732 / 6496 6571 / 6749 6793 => -0.49 AA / 25.6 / 25.8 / 25.5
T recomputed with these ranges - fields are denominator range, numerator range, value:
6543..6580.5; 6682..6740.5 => 1.06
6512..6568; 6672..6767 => 1.01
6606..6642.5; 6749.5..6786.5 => 0.98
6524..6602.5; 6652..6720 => 1.02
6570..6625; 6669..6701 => 1.00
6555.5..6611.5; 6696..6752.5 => 1.03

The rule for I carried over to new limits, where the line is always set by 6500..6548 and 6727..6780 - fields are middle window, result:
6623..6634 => 0.2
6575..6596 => 0.5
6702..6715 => 0.0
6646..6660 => -0.2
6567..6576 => 0.4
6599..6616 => -0.3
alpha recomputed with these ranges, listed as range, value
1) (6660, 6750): 26.77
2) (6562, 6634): 27.31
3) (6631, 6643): 26.57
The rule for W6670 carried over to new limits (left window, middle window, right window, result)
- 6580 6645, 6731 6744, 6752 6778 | -0.01 AA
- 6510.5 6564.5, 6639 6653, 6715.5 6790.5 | -0.18 AA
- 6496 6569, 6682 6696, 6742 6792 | -0.22 AA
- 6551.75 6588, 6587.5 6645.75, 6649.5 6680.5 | -1.99 AA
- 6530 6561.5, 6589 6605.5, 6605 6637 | -0.13 AA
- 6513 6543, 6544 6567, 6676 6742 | 2.55 AA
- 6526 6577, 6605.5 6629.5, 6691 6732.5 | -0.54 AA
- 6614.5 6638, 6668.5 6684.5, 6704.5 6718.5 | -0.21 AA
